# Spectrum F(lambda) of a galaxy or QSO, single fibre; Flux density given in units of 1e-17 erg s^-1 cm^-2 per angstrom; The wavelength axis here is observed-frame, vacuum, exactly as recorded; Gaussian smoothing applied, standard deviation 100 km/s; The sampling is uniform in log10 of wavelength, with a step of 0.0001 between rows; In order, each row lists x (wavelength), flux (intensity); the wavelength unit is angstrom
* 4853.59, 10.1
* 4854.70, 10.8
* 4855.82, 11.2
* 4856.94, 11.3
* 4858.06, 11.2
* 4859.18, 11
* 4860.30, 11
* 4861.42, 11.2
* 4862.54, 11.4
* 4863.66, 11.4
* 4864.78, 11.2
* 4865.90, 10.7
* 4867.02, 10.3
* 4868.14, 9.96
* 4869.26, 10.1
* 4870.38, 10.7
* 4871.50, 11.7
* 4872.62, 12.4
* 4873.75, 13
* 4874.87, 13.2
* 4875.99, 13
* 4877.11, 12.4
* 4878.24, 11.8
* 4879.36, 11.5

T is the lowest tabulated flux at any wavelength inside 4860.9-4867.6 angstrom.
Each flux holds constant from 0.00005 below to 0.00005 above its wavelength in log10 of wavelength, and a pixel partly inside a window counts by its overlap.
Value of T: 10.3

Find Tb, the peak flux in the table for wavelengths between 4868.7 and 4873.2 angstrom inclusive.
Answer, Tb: 12.4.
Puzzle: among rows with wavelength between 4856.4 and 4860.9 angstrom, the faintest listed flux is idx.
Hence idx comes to 11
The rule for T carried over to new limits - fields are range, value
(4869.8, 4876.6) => 10.7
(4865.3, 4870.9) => 9.96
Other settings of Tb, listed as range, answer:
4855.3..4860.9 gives 11.3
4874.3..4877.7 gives 13.2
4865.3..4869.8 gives 10.7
